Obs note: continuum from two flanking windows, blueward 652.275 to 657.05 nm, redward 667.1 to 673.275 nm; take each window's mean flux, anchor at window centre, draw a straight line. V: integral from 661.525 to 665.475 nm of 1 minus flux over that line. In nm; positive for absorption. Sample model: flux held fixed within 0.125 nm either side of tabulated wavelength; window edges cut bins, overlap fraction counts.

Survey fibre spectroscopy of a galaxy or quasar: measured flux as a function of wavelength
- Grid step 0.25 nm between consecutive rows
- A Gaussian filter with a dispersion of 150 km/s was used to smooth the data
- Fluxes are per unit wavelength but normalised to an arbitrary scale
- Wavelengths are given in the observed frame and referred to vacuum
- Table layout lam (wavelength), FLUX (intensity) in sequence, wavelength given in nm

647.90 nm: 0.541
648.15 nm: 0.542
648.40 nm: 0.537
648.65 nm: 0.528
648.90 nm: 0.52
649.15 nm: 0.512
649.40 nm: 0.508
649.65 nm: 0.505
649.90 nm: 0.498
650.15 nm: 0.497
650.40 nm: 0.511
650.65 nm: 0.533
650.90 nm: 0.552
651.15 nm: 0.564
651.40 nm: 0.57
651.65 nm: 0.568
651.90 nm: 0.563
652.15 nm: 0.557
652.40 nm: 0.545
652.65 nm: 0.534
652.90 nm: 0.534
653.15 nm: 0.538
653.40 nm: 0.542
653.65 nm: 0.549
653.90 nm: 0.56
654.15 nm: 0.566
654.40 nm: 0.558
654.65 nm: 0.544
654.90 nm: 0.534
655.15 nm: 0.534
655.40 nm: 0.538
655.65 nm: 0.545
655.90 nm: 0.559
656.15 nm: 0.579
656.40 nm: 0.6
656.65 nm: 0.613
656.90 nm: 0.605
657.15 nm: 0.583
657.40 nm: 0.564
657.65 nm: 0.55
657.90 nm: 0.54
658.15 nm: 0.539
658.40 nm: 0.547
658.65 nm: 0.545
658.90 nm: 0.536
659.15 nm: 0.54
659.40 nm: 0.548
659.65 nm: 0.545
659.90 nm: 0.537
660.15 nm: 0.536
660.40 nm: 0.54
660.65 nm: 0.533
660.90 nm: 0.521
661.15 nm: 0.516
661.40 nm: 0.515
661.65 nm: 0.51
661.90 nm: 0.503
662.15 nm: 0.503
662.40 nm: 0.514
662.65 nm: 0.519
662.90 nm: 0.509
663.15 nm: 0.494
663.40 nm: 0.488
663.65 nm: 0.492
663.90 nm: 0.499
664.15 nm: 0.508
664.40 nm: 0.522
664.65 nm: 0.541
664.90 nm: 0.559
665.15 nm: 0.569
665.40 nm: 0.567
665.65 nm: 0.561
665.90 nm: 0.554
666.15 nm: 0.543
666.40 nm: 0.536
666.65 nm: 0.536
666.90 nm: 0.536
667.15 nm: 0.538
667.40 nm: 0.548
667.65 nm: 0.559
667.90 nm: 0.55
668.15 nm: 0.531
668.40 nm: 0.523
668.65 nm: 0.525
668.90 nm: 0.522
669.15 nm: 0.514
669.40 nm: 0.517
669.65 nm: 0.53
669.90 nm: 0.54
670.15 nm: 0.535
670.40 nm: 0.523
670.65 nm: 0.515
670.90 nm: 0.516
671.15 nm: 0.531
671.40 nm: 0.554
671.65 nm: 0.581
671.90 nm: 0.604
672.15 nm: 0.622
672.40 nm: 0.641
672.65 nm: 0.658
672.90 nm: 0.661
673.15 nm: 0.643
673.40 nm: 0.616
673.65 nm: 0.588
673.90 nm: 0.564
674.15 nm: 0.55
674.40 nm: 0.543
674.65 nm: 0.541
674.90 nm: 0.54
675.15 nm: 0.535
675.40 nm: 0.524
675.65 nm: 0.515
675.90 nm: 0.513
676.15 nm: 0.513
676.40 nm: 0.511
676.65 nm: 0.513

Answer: 0.29 nm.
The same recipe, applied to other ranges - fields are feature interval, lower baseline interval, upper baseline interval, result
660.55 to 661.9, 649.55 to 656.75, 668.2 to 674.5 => 0.092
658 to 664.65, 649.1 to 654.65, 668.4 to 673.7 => 0.375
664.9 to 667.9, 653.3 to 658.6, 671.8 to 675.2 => 0.156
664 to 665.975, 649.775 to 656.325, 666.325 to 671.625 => -0.039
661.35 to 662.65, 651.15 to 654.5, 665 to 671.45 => 0.081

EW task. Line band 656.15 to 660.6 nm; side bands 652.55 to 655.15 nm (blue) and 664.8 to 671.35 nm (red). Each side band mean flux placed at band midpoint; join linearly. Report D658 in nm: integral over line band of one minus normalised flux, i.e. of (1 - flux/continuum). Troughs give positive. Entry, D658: -0.12 nm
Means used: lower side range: 0.545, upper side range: 0.538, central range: 0.557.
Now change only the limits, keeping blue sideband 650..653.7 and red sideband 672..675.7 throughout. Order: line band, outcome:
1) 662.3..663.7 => 0.15 nm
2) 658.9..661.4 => 0.11 nm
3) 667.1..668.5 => 0.08 nm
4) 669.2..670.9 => 0.15 nm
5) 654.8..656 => 0.02 nm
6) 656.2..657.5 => -0.09 nm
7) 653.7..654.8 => -0.02 nm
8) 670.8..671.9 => 0.05 nm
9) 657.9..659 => 0.03 nm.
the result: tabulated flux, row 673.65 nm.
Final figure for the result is 0.588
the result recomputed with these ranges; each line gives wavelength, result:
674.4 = 0.543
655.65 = 0.545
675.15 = 0.535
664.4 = 0.522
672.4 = 0.641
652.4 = 0.545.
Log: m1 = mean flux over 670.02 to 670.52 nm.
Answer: 0.529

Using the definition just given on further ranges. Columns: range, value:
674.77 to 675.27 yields 0.538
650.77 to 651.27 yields 0.558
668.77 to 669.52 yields 0.518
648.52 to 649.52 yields 0.517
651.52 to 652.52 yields 0.558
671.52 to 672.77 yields 0.621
